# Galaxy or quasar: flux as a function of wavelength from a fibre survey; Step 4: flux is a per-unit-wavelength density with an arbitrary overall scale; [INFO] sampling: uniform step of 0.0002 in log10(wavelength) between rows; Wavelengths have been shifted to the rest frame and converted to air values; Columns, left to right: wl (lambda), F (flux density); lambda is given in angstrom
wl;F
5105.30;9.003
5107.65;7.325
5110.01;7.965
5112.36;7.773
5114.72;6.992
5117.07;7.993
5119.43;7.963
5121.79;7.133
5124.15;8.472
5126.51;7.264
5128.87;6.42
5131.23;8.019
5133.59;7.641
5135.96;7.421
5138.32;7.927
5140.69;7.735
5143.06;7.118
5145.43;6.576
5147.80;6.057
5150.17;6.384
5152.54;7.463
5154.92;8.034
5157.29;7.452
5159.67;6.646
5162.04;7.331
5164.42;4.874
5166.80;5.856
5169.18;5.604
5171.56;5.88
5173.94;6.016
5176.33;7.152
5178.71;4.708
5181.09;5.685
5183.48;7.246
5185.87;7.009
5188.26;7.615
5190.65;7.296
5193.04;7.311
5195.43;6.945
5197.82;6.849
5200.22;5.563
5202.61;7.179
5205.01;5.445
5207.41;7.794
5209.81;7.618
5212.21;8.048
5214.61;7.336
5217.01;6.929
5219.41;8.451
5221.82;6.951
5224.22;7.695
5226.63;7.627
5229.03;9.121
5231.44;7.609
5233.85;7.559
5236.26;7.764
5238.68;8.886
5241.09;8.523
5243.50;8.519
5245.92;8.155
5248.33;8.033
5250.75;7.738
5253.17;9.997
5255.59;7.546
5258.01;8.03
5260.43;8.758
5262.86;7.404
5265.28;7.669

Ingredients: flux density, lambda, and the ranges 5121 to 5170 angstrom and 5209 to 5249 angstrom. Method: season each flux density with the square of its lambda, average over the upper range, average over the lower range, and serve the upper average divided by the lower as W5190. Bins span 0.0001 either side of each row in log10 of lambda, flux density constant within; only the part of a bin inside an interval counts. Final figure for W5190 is 1.17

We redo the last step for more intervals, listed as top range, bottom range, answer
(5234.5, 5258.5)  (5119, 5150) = 1.19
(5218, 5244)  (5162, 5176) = 1.40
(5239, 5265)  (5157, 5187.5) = 1.36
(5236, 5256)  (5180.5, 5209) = 1.25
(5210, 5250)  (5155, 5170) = 1.27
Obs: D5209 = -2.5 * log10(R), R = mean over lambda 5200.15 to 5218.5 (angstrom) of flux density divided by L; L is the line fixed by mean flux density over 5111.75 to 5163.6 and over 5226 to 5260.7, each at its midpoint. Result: 0.12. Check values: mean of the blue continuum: 7.33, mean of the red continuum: 8.26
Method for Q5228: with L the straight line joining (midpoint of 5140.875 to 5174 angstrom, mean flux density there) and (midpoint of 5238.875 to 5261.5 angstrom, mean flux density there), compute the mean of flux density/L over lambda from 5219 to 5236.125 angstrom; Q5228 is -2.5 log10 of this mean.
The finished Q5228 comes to 0.02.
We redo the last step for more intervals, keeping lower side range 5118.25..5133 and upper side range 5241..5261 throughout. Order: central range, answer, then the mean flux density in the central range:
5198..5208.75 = 0.23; 6.54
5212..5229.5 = 0.06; 7.7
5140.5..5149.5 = 0.14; 6.75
